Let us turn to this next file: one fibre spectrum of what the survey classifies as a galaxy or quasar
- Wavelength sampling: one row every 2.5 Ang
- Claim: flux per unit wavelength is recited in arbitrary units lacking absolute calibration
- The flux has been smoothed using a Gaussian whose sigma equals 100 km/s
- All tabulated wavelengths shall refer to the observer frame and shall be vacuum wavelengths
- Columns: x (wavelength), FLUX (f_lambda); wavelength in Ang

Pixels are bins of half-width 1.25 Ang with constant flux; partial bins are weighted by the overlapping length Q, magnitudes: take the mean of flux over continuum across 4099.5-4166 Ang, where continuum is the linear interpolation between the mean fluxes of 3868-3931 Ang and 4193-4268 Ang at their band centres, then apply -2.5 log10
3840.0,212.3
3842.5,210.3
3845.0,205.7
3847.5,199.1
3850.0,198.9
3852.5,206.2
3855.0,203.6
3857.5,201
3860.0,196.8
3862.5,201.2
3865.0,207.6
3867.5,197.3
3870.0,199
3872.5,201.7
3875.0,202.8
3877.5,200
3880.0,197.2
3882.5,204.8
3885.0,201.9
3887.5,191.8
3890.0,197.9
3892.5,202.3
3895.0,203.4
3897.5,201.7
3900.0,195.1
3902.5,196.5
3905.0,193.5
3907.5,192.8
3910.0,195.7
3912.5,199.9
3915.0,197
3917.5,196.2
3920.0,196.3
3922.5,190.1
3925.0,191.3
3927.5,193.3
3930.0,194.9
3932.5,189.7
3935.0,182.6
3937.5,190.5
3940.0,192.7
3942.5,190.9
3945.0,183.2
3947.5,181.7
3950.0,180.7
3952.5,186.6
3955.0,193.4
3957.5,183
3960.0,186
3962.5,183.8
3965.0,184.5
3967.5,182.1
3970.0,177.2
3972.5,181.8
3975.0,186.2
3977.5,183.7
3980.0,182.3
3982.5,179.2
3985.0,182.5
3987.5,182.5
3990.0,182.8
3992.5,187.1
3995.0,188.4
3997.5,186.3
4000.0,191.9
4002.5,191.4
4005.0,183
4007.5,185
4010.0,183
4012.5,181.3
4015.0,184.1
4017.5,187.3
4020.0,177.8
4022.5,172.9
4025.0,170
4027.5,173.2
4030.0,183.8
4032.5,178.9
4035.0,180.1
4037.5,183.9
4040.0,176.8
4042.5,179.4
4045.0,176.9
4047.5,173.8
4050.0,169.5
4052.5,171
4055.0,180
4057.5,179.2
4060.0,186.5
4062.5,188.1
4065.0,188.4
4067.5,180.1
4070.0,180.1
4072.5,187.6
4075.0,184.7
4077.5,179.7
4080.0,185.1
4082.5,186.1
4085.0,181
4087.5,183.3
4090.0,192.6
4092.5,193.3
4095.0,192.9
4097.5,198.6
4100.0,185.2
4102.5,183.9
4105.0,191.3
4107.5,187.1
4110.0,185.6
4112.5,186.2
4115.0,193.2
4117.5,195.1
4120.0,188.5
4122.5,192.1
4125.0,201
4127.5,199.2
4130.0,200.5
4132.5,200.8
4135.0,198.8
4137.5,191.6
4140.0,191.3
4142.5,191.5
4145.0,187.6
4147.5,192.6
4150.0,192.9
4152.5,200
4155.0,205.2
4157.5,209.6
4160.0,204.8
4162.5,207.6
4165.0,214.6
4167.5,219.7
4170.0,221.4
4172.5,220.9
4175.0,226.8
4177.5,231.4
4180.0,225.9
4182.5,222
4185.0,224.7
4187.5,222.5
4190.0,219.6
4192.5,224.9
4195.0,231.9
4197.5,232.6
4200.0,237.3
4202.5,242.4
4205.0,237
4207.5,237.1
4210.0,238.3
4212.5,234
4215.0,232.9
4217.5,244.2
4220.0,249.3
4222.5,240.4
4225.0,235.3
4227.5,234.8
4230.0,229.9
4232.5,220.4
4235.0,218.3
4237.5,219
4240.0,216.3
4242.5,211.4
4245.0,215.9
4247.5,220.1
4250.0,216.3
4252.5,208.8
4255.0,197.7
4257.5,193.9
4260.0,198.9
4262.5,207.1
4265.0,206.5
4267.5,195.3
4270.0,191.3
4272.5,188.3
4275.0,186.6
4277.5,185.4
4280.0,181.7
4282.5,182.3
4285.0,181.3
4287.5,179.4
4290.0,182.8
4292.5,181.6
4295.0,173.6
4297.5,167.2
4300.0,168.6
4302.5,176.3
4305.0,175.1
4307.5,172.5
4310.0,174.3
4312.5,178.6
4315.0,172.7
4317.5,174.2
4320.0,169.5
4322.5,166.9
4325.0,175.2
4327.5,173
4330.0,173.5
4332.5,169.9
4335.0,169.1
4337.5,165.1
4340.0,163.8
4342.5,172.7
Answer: 0.11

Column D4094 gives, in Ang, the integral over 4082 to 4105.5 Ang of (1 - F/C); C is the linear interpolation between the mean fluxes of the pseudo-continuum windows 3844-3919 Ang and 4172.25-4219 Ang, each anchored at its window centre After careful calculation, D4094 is 3.4 Ang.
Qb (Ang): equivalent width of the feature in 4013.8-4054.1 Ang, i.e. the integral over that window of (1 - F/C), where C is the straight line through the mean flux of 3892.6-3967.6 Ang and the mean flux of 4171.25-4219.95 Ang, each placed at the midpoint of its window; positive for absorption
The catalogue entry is 5.7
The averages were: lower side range 191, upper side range 231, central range 177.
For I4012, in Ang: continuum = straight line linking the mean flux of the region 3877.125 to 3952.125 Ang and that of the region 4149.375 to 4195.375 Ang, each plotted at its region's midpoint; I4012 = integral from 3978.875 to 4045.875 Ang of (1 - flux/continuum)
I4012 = 6.9 Ang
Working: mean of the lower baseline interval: 194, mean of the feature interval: 182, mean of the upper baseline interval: 217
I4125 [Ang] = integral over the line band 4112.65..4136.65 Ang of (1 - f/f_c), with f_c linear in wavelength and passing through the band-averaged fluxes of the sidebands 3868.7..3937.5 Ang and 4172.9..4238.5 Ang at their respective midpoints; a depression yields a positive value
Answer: 2.80 Ang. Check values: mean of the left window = 197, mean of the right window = 231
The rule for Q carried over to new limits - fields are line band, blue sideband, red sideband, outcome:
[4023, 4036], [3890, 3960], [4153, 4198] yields 0.154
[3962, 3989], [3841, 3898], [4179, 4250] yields 0.153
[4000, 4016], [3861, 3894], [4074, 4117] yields 0.044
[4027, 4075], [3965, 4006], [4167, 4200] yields 0.103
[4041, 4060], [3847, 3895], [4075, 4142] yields 0.099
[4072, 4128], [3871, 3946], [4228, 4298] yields 0.047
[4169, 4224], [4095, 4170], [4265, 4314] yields -0.215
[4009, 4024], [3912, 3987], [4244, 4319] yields 0.038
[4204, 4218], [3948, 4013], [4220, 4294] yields -0.175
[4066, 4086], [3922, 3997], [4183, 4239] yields 0.134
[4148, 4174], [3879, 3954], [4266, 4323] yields -0.140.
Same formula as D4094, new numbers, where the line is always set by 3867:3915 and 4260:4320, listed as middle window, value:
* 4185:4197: -2.52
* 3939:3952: 0.70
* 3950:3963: 0.65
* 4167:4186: -3.82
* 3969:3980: 0.72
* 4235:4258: -3.53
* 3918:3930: 0.25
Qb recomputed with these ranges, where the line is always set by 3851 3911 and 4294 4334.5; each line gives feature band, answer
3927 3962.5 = 1.48 Ang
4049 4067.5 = 0.79 Ang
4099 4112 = -0.07 Ang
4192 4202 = -2.95 Ang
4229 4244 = -3.52 Ang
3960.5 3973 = 0.78 Ang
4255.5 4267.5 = -1.70 Ang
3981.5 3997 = 0.72 Ang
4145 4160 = -1.38 Ang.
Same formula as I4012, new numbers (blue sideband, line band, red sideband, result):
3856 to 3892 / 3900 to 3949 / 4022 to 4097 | 0.76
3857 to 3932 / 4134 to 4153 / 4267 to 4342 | -0.84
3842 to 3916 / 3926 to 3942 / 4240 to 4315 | 0.64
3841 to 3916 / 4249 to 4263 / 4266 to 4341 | -1.88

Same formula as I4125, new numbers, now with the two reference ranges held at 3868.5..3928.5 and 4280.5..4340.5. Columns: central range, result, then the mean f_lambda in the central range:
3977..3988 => 0.6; 182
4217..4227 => -3.5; 242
